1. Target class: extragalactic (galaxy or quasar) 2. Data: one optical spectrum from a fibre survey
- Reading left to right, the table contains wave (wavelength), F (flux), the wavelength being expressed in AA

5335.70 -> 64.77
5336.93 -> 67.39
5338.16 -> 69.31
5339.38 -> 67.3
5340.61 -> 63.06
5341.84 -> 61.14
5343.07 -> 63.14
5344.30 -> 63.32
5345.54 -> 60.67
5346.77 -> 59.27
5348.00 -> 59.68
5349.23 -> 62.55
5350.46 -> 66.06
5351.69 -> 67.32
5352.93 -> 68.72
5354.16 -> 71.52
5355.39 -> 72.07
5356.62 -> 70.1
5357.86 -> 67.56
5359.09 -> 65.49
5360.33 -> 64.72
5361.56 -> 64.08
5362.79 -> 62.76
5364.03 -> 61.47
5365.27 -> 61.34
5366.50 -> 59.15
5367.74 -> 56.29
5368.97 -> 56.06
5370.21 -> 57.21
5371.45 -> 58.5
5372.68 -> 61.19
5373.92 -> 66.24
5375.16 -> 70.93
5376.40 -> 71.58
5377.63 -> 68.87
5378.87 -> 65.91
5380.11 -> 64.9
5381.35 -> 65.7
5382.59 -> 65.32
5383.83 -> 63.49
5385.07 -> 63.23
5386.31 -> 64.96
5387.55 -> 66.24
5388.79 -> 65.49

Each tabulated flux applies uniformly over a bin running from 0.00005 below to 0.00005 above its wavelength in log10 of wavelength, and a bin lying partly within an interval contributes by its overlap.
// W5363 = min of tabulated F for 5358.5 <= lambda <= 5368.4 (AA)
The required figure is 56.29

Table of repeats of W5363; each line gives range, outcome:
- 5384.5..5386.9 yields 63.23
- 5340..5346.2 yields 60.67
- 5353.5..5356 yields 71.52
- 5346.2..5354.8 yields 59.27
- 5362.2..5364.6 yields 61.47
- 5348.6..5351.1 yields 62.55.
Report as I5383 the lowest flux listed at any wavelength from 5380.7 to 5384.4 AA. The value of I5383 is 63.49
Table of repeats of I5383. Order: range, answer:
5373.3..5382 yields 64.9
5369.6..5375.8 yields 57.21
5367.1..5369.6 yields 56.06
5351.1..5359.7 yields 65.49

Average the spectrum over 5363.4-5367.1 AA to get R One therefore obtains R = 60.6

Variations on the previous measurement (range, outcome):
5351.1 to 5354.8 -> 69.2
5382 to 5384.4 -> 64.4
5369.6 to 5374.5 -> 60.8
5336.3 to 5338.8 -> 68.5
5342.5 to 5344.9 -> 63.2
